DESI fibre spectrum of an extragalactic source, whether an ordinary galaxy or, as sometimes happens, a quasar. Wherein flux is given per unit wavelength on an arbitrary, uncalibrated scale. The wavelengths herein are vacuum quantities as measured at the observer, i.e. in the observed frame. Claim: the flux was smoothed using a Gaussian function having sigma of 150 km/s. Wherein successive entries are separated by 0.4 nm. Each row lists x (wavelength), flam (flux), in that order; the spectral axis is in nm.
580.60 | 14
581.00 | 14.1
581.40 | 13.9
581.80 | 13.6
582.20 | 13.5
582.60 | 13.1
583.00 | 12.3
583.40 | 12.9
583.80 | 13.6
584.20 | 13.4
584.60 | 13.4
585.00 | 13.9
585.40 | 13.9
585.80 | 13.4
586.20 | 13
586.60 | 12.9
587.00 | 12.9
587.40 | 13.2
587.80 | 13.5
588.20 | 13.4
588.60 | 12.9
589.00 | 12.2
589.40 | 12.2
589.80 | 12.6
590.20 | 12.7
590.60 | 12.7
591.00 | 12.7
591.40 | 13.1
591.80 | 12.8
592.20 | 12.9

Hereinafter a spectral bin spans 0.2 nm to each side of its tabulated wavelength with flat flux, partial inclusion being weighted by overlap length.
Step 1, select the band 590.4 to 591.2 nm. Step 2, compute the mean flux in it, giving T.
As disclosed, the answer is 12.7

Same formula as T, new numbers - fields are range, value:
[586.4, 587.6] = 13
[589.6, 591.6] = 12.8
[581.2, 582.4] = 13.7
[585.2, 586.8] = 13.3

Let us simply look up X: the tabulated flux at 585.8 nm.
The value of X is 13.4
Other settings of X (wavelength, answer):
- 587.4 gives 13.2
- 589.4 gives 12.2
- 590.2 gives 12.7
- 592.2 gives 12.9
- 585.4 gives 13.9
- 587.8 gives 13.5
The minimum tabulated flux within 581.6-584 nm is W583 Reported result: 12.3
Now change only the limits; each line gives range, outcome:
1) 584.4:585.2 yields 13.4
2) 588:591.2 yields 12.2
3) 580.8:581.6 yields 13.9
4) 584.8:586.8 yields 12.9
